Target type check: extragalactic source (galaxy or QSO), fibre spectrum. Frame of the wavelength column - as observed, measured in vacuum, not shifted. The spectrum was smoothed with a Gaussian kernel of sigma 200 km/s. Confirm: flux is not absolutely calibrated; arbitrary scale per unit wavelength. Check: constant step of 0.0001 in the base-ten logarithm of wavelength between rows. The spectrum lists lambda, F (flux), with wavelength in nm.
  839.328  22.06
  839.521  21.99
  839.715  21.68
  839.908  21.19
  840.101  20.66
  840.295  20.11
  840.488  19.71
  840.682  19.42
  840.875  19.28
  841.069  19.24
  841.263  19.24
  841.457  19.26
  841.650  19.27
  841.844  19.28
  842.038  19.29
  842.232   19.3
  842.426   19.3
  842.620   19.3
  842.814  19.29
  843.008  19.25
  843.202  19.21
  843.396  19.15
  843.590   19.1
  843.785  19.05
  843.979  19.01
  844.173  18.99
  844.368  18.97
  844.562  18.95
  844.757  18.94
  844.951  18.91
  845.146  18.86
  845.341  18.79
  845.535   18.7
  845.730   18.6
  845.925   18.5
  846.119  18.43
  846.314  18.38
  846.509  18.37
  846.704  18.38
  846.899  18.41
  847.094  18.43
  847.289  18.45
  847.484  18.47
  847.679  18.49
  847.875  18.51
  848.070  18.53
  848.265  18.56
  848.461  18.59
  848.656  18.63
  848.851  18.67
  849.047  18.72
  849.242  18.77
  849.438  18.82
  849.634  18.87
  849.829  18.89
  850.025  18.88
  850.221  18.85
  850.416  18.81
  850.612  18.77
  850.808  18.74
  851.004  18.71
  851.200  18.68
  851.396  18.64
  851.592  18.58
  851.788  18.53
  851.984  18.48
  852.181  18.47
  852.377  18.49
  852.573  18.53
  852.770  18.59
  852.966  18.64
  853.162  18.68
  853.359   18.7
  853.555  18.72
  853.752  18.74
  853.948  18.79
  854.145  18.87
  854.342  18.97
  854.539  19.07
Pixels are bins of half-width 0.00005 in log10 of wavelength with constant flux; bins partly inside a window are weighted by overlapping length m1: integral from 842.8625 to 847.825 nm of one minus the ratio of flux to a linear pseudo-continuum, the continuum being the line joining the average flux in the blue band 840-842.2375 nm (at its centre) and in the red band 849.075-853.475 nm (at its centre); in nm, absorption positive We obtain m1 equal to 0.11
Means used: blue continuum 19.5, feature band 18.8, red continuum 18.7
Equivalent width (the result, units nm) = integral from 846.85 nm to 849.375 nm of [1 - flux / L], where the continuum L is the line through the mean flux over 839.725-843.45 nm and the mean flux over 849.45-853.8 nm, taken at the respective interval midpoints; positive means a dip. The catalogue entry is 0.06 nm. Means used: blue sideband 19.6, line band 18.6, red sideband 18.7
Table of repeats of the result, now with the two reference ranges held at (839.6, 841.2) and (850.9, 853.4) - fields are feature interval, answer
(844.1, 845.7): 0.06 nm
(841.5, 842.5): 0.03 nm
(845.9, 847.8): 0.09 nm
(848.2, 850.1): 0.02 nm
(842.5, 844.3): 0.06 nm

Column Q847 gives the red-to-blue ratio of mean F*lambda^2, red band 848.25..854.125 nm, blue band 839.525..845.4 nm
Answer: 0.98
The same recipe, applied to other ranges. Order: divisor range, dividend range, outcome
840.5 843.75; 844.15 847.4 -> 0.98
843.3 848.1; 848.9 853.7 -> 1.01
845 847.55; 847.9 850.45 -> 1.02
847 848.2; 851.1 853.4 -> 1.02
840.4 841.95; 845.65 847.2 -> 0.97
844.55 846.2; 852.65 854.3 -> 1.02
